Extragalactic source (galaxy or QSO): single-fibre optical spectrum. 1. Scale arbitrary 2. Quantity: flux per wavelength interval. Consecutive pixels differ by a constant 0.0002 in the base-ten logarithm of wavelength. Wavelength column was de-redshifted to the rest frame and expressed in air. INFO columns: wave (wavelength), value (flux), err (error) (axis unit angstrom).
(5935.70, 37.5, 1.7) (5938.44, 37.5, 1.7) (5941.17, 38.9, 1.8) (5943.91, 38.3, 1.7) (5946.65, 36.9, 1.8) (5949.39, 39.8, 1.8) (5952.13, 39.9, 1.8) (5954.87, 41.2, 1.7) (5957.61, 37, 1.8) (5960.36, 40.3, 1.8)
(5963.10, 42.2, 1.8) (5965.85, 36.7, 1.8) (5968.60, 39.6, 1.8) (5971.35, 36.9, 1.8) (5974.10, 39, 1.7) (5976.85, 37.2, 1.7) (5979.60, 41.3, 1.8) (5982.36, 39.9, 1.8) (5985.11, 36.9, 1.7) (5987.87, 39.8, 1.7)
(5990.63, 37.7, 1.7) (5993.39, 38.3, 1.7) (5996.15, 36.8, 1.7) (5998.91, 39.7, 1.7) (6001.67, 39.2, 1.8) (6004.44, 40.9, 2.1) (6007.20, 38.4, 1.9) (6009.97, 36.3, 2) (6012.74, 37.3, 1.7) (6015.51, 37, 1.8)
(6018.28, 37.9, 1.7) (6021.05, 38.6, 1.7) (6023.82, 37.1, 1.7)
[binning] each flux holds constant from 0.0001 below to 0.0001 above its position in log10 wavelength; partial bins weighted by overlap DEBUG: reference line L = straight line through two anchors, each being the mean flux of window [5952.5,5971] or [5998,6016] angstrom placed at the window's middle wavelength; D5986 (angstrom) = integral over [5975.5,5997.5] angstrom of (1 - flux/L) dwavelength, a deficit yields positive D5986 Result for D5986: 0.2 angstrom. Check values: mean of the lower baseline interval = 39.4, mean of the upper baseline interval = 38.4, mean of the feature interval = 38.5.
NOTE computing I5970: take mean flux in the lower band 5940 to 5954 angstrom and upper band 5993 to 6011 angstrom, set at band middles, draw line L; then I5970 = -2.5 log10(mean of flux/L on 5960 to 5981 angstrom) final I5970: -0.01 mag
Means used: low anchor 38.8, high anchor 38.6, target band 39.1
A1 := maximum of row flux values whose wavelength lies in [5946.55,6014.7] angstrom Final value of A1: 42.2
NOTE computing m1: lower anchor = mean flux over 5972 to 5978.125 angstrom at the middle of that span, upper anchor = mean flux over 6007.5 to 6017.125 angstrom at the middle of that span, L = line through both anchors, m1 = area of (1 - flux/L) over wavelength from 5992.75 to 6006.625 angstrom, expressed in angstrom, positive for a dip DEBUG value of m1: -0.6 angstrom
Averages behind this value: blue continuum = 38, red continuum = 37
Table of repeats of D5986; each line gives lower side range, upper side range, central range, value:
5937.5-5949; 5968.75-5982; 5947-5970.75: -0.6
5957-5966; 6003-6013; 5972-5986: 0.1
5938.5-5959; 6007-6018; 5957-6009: -1.3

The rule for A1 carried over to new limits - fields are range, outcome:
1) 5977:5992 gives 41.3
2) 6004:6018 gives 40.9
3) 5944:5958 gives 41.2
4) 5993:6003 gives 39.7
